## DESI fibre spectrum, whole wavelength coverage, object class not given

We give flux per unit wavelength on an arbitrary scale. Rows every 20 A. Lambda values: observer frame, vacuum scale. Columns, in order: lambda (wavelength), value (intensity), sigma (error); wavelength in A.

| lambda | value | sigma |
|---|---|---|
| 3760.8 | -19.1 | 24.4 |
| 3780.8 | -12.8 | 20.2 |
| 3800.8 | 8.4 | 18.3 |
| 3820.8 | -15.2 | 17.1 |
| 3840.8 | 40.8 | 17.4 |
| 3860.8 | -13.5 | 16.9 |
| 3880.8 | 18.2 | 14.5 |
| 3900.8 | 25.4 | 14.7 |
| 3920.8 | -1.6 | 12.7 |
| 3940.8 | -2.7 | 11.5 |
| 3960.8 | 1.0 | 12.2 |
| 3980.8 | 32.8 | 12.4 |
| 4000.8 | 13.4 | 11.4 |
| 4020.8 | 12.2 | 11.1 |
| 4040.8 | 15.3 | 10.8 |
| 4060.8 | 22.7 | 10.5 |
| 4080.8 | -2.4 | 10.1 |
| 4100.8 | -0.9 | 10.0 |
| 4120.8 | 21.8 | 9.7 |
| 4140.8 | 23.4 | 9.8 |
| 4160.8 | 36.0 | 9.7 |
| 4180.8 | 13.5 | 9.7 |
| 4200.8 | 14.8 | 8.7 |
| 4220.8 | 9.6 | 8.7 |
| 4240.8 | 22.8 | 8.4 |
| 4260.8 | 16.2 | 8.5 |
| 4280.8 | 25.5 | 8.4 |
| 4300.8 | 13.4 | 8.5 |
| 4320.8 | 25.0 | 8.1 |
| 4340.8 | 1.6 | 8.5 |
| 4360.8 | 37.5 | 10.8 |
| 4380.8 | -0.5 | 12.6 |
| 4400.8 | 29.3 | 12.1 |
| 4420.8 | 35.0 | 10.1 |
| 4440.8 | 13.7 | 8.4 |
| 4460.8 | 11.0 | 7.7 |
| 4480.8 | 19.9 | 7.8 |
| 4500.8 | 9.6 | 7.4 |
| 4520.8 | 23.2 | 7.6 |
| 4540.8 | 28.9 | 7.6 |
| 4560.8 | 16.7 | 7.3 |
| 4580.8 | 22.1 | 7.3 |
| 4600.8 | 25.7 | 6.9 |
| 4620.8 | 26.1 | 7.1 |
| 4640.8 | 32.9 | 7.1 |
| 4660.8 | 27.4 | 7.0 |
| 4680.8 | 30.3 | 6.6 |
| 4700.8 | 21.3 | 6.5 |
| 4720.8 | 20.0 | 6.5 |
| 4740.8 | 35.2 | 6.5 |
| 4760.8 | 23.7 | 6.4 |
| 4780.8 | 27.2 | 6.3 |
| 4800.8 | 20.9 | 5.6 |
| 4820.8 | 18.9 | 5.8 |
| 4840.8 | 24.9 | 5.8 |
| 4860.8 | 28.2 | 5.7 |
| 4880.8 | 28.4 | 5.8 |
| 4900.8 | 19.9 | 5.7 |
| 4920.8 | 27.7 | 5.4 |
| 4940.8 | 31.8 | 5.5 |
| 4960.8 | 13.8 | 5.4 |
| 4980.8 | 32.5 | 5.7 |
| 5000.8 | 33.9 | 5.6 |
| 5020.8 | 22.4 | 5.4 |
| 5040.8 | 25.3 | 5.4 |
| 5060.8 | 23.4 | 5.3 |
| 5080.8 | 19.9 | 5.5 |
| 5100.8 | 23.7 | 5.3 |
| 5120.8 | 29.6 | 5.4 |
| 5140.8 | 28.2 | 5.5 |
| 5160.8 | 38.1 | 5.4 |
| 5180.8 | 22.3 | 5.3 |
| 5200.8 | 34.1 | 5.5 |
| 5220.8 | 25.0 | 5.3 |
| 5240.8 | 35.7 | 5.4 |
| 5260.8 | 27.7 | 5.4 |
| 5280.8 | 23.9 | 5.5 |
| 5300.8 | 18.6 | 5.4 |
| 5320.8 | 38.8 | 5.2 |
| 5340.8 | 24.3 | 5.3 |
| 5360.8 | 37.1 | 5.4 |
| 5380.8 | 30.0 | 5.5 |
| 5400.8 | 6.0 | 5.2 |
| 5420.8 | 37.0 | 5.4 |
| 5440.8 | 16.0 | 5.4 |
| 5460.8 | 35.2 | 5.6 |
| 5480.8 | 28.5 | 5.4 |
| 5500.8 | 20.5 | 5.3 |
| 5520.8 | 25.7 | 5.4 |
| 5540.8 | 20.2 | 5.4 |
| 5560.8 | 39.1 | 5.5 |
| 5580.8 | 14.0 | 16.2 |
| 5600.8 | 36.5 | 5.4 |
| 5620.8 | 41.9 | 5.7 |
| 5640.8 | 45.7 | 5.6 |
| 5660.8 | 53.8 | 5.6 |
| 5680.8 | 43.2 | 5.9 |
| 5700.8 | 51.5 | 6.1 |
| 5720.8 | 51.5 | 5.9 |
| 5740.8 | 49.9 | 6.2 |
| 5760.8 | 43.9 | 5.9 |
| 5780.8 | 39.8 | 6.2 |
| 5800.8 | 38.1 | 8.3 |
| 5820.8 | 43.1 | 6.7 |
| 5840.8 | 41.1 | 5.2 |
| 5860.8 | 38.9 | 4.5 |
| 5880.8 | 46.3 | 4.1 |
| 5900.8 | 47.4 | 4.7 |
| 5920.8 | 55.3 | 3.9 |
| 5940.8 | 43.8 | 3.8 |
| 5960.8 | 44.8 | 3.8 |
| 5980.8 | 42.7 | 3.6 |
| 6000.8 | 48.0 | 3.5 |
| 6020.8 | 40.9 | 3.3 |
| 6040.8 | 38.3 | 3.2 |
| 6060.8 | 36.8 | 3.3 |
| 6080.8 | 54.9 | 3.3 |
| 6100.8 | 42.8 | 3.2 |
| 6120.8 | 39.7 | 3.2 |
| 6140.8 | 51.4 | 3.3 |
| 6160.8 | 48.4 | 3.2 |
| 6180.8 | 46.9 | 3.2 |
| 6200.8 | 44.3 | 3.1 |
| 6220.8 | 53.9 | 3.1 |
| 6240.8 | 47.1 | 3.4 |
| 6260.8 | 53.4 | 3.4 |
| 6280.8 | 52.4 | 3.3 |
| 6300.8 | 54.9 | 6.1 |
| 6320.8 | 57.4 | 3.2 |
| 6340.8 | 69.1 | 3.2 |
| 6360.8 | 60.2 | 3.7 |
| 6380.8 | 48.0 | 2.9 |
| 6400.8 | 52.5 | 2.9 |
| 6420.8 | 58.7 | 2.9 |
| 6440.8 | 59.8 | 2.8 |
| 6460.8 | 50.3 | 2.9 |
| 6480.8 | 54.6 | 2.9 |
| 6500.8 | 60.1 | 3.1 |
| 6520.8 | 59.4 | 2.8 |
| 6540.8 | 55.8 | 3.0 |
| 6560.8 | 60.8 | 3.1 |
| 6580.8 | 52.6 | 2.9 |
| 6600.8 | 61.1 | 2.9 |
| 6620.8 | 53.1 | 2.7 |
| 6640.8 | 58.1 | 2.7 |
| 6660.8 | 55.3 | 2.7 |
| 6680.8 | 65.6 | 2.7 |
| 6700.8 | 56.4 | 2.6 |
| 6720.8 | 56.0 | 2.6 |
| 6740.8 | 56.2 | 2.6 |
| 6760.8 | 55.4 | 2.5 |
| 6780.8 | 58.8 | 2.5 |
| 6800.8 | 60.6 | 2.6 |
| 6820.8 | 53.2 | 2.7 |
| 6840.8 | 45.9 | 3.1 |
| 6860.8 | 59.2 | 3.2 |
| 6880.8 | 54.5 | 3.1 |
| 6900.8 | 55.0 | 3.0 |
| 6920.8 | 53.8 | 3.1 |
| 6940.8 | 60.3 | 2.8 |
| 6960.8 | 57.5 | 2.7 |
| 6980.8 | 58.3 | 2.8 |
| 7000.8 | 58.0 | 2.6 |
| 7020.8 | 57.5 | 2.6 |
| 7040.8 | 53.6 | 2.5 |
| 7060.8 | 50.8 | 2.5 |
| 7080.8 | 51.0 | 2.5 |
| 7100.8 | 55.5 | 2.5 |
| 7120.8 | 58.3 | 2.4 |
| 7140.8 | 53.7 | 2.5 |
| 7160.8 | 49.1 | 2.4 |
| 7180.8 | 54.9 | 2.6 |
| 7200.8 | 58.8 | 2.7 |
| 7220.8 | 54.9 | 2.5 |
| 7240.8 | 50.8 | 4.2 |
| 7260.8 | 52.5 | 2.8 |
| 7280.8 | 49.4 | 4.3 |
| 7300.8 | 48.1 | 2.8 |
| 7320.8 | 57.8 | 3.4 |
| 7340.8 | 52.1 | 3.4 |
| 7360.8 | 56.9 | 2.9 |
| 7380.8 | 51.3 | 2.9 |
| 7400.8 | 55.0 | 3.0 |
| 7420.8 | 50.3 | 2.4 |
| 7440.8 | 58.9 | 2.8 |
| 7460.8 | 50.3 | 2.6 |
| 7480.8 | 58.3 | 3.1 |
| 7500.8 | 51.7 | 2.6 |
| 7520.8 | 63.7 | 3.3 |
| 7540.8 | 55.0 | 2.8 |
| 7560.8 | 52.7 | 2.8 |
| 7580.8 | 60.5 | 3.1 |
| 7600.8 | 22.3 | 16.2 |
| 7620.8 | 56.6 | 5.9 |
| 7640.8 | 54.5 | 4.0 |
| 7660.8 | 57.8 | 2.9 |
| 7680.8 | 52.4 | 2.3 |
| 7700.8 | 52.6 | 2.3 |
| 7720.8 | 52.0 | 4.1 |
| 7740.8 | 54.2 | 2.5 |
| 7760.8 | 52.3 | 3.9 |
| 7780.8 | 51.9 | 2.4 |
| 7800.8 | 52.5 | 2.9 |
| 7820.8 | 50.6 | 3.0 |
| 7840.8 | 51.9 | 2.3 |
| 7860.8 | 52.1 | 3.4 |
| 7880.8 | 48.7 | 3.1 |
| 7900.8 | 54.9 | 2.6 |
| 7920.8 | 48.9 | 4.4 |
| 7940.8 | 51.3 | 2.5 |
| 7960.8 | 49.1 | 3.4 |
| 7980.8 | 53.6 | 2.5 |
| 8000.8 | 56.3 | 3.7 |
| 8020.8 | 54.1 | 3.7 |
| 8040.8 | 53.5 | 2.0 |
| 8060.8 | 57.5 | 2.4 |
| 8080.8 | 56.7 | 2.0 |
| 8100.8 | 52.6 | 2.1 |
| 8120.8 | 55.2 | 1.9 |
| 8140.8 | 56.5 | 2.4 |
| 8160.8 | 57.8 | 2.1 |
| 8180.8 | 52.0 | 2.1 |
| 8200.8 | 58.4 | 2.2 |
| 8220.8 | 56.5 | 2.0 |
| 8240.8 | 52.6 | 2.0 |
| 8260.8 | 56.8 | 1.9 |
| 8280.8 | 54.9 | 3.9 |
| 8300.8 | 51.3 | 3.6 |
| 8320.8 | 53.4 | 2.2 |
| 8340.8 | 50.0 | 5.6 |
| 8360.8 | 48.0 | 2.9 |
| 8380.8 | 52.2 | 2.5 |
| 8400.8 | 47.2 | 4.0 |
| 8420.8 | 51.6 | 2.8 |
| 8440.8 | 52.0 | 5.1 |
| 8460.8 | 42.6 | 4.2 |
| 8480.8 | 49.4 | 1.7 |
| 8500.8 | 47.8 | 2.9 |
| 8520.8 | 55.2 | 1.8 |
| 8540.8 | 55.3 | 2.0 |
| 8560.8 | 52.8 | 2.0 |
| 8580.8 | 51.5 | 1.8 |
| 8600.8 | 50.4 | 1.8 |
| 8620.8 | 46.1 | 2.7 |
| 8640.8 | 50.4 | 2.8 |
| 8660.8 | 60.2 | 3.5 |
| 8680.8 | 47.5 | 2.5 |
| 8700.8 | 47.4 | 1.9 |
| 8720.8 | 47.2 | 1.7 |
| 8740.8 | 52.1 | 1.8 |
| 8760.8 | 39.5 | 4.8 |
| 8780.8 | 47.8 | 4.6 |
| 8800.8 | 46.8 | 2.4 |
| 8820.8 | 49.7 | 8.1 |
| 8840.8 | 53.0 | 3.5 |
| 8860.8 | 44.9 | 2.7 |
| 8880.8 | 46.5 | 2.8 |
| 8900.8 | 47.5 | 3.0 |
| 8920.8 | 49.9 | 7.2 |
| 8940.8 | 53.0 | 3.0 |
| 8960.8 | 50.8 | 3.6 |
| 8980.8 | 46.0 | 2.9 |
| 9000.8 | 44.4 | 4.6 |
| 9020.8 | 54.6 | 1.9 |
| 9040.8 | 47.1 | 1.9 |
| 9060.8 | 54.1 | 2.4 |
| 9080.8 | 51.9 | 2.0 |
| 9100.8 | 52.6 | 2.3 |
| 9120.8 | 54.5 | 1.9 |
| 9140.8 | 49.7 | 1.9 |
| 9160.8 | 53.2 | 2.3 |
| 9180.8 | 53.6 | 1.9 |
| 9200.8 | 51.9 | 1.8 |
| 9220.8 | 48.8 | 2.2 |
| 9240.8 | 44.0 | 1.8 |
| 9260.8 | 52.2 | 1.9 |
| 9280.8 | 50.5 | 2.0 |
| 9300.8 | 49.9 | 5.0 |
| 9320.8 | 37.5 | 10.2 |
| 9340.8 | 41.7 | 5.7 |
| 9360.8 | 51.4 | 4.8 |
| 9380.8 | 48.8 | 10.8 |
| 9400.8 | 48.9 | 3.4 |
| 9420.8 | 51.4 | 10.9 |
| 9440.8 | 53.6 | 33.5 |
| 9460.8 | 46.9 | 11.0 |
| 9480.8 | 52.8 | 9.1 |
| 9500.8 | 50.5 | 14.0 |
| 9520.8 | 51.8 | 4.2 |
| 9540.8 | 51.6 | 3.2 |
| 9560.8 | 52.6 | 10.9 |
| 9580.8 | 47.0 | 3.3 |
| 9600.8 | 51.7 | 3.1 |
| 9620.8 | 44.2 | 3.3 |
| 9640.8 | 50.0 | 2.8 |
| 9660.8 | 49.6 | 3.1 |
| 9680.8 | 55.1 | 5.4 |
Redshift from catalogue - 0.41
